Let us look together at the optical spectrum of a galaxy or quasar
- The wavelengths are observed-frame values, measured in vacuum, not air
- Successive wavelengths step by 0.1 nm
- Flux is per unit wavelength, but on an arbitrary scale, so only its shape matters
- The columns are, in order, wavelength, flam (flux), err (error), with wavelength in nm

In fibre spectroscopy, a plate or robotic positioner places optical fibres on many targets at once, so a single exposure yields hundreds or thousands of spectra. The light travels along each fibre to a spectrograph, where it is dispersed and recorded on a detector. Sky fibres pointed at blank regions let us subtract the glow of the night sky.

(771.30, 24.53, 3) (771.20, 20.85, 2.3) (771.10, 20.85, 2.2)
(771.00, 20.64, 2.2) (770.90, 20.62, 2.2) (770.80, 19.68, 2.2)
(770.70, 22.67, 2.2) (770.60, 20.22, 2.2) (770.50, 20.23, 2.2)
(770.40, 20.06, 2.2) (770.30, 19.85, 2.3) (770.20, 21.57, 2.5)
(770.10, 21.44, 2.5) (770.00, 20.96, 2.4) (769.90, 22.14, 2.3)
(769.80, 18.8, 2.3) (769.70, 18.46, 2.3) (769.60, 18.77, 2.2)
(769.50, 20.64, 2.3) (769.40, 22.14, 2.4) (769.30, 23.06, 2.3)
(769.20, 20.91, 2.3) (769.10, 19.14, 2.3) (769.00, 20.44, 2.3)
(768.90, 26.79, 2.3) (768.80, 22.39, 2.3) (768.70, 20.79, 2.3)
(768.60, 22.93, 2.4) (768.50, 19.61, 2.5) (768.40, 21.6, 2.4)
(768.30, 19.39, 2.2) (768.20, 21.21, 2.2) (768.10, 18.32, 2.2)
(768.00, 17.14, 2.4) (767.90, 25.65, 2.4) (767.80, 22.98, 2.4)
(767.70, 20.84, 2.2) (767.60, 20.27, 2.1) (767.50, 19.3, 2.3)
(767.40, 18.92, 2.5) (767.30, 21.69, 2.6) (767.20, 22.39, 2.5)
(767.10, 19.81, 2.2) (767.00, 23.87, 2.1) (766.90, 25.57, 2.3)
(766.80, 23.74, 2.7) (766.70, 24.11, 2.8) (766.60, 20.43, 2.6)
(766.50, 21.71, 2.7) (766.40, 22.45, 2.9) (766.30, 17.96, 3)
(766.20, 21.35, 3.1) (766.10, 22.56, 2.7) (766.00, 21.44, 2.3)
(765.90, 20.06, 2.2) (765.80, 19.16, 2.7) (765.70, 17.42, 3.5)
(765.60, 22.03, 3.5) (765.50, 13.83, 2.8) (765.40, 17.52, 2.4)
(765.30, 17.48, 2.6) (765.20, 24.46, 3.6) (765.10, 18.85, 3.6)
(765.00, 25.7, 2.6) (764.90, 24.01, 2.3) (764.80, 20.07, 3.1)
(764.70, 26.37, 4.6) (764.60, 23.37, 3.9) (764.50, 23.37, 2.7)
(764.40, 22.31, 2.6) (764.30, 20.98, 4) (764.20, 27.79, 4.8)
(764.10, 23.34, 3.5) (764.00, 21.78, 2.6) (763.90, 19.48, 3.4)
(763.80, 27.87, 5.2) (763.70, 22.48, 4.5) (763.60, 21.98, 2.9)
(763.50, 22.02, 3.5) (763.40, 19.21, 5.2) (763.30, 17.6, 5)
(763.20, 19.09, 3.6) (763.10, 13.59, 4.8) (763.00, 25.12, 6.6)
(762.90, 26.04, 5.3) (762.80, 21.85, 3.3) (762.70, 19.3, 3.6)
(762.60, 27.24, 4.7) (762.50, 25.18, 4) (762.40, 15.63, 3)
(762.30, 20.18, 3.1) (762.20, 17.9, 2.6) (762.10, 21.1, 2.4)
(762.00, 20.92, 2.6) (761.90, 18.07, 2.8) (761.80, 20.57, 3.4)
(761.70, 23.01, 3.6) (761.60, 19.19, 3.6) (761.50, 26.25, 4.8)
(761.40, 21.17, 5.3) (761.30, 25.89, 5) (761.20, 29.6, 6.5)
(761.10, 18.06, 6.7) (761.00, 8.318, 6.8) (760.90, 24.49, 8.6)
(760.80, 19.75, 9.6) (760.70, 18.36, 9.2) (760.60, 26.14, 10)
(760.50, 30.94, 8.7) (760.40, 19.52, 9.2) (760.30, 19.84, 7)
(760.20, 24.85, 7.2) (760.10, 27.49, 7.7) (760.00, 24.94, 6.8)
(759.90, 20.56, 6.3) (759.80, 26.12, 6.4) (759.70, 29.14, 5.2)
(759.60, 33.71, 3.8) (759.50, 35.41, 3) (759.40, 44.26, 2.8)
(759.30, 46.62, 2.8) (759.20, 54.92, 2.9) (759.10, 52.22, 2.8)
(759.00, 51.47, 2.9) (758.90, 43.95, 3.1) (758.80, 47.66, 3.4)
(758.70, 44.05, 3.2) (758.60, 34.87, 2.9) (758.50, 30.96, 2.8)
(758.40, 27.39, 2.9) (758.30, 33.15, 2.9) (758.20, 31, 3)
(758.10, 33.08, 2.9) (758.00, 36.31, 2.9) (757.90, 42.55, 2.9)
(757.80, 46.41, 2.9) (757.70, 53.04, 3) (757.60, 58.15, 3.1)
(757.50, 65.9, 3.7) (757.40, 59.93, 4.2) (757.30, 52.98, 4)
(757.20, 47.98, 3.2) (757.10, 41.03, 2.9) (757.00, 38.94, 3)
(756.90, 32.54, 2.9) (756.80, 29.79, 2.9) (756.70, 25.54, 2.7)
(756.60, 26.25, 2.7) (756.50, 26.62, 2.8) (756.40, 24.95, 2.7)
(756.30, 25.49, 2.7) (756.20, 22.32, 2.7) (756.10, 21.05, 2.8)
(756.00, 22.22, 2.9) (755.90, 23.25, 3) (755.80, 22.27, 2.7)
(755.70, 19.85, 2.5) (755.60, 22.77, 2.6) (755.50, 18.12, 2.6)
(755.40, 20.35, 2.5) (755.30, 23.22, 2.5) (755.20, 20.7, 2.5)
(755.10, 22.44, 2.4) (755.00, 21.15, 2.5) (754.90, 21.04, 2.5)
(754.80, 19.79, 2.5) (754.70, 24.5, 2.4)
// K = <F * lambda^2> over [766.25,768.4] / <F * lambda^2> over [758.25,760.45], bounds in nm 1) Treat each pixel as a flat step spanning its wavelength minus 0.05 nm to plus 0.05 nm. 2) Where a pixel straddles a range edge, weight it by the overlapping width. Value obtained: 0.6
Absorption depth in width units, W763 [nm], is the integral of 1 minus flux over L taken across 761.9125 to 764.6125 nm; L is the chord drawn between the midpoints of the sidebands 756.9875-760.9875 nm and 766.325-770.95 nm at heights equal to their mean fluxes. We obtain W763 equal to 0.75 nm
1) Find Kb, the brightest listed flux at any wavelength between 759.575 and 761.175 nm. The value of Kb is 33.71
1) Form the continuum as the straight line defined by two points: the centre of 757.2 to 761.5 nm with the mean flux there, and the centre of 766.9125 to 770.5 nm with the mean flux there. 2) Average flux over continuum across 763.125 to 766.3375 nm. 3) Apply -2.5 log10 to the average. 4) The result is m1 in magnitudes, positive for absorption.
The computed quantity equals 0.26 mag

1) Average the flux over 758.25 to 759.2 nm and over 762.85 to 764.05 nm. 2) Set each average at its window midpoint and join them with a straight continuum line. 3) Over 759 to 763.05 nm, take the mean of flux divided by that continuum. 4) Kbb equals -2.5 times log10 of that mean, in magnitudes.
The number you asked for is 0.22 mag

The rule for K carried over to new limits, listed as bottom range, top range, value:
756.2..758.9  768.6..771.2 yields 0.56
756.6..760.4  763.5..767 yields 0.58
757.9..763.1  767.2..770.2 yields 0.76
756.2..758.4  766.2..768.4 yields 0.56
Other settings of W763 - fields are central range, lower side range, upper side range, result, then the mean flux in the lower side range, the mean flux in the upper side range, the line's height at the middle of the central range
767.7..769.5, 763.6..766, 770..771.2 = -0.03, 21.7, 20.7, 21.1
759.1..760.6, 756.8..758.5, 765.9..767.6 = 0.25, 43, 21.6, 37.8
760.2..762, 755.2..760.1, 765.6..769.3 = 0.50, 35.1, 21.3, 30.2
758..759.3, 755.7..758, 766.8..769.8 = -0.25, 36.4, 21.2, 34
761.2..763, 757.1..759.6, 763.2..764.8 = 0.47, 44.5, 22.5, 29.9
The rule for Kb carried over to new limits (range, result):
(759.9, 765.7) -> 30.94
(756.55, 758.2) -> 65.9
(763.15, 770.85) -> 27.87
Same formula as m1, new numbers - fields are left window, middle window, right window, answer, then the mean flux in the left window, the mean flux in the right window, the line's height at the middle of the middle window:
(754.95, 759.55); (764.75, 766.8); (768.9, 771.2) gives 0.230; 35.3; 20.7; 25.6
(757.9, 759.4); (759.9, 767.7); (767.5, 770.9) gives 0.374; 40.7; 20.9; 31.1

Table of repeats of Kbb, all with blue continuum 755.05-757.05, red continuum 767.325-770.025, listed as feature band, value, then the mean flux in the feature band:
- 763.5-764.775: -0.05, 23.3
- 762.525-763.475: 0.07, 21.1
